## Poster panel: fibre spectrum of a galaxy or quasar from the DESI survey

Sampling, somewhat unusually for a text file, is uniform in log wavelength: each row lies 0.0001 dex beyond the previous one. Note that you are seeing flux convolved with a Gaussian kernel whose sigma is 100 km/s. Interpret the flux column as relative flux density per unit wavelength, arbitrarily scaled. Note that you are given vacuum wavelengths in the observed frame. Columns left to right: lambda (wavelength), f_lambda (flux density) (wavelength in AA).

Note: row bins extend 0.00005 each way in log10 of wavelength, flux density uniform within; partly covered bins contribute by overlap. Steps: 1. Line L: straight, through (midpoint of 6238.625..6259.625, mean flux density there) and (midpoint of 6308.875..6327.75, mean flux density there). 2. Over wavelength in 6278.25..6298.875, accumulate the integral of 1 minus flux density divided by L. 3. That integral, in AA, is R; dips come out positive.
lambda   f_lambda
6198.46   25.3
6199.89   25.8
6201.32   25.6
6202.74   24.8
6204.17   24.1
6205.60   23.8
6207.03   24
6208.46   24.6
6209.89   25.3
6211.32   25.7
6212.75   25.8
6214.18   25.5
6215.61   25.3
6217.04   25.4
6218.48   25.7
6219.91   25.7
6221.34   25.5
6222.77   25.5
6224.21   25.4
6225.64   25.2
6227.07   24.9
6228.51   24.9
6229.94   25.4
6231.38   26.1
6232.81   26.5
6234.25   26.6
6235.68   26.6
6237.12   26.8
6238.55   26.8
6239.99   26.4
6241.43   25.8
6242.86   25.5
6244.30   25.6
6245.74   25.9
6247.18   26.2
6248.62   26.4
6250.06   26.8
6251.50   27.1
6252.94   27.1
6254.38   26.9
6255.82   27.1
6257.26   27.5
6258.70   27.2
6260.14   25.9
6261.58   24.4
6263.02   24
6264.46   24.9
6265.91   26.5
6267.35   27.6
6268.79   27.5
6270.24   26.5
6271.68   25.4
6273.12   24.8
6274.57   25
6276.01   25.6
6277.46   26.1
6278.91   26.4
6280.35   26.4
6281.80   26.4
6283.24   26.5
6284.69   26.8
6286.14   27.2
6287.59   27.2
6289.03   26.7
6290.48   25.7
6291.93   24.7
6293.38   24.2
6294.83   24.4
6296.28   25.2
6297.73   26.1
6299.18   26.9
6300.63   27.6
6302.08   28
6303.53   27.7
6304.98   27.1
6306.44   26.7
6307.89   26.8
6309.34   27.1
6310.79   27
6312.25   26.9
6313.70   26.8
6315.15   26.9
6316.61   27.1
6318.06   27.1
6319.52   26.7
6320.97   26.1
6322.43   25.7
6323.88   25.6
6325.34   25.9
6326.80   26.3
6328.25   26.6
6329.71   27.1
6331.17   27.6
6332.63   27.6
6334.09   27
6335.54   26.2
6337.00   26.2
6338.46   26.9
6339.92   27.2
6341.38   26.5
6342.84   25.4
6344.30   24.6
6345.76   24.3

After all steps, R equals 0.41 AA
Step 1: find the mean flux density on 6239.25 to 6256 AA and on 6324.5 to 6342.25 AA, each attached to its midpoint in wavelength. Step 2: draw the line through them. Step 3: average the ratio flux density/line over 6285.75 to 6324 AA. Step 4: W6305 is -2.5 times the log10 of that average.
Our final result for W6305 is 0.005 mag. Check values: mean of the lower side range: 26.4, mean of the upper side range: 26.7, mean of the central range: 26.5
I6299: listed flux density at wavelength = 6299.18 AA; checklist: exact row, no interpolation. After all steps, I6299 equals 26.9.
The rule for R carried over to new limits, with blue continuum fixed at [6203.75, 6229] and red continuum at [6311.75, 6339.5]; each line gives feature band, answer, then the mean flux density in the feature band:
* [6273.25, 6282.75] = 0.0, 25.9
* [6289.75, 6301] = 0.3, 25.5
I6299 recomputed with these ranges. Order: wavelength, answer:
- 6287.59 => 27.2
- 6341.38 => 26.5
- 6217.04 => 25.4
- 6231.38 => 26.1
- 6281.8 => 26.4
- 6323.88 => 25.6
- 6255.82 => 27.1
